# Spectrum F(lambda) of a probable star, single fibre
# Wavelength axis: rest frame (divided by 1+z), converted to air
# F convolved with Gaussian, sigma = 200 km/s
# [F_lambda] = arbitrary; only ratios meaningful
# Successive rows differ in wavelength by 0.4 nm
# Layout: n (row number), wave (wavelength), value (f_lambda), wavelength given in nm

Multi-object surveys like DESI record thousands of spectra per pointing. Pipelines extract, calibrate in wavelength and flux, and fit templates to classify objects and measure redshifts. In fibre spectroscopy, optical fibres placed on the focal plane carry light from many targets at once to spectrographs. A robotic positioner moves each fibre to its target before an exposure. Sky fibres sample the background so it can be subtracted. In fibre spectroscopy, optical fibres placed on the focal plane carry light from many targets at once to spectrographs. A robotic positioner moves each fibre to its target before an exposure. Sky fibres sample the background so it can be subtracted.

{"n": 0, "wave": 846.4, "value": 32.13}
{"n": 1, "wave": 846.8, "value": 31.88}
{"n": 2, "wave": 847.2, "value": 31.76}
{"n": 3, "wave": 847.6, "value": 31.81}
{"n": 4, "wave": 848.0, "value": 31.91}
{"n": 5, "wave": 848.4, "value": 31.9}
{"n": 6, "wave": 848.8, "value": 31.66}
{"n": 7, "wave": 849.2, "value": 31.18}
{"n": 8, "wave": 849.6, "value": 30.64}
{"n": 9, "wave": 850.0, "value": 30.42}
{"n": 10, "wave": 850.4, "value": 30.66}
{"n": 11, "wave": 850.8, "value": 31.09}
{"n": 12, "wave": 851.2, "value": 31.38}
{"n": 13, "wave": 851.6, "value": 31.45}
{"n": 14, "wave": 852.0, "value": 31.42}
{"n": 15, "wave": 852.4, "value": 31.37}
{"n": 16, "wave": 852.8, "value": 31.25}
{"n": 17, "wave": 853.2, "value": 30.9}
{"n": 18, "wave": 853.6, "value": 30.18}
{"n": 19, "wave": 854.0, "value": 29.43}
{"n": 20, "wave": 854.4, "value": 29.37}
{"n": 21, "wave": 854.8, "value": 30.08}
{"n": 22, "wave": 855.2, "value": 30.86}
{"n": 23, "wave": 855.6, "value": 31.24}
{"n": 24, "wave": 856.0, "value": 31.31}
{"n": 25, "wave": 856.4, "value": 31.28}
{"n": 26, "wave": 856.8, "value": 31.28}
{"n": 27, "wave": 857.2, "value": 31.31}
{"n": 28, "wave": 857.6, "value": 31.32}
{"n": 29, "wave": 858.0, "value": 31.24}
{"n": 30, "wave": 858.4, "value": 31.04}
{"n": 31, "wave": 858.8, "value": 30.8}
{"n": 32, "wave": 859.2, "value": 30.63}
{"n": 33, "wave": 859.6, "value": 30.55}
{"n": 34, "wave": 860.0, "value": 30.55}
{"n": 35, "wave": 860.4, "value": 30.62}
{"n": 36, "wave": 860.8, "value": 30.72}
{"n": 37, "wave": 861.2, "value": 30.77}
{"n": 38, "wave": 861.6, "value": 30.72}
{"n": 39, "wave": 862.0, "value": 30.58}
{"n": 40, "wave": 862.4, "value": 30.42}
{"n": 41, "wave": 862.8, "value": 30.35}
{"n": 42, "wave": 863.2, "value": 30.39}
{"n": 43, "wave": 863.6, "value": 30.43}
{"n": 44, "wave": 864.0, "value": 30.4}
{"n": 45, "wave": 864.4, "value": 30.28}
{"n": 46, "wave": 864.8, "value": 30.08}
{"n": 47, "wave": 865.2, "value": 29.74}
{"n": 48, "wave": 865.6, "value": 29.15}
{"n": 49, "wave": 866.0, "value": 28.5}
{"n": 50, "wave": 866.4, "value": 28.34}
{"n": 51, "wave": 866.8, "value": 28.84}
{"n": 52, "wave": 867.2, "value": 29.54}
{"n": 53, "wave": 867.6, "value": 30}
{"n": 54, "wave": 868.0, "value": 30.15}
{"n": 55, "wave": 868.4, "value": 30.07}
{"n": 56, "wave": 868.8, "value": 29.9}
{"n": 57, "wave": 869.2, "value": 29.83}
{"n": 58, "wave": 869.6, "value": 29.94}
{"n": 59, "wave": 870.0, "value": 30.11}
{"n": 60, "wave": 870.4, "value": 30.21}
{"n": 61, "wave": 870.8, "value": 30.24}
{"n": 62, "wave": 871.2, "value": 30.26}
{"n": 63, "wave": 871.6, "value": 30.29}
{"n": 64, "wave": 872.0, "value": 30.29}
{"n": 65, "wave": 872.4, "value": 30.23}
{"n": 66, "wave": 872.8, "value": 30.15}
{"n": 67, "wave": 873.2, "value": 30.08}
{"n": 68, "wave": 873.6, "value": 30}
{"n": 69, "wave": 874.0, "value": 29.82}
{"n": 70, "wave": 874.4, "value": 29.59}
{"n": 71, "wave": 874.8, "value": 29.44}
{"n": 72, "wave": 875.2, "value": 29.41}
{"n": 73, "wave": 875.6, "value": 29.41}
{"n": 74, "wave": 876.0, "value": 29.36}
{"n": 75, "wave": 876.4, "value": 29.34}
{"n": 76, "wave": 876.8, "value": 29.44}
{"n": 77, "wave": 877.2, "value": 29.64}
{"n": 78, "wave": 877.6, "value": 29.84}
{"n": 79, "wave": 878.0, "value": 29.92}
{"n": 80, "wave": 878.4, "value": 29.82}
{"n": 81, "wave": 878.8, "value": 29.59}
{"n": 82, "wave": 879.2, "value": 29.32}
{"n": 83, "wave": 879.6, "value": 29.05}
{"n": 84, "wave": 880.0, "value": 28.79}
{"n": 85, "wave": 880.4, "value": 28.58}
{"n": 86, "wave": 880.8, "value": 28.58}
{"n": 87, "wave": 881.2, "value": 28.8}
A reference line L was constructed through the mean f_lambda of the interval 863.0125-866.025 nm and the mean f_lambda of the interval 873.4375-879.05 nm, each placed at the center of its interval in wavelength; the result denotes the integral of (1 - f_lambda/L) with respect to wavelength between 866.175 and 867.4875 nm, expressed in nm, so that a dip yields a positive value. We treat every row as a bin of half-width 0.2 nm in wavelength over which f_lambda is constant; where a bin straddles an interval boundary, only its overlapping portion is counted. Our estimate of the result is 0.04 nm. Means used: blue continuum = 29.9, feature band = 29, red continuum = 29.6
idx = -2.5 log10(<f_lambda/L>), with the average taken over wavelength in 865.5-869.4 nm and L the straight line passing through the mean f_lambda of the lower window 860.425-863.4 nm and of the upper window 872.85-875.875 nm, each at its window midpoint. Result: 0.03 mag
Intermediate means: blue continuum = 30.6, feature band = 29.4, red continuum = 29.7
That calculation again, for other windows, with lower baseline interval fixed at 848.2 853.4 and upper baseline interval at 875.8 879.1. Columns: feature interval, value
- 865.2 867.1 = 0.052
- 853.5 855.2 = 0.039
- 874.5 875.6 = 0.011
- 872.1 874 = -0.008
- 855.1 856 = -0.008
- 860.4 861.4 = -0.005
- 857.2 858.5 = -0.016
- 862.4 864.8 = 0.003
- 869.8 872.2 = -0.009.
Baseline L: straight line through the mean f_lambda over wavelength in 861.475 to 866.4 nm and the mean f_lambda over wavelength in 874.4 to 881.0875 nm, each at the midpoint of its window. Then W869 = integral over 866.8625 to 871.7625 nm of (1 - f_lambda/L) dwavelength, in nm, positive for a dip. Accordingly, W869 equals -0.04 nm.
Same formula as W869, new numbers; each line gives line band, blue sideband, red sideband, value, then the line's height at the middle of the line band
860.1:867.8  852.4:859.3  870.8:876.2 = 0.10 nm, 30.4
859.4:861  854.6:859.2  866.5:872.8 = 0.01 nm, 30.8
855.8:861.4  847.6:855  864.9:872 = -0.10 nm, 30.4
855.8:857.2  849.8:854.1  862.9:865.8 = -0.03 nm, 30.6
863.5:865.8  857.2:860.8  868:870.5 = 0.03 nm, 30.4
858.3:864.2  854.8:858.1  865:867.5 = -0.09 nm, 30.1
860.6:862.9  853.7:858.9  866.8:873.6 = -0.01 nm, 30.5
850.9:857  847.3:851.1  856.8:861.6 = 0.04 nm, 31.1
